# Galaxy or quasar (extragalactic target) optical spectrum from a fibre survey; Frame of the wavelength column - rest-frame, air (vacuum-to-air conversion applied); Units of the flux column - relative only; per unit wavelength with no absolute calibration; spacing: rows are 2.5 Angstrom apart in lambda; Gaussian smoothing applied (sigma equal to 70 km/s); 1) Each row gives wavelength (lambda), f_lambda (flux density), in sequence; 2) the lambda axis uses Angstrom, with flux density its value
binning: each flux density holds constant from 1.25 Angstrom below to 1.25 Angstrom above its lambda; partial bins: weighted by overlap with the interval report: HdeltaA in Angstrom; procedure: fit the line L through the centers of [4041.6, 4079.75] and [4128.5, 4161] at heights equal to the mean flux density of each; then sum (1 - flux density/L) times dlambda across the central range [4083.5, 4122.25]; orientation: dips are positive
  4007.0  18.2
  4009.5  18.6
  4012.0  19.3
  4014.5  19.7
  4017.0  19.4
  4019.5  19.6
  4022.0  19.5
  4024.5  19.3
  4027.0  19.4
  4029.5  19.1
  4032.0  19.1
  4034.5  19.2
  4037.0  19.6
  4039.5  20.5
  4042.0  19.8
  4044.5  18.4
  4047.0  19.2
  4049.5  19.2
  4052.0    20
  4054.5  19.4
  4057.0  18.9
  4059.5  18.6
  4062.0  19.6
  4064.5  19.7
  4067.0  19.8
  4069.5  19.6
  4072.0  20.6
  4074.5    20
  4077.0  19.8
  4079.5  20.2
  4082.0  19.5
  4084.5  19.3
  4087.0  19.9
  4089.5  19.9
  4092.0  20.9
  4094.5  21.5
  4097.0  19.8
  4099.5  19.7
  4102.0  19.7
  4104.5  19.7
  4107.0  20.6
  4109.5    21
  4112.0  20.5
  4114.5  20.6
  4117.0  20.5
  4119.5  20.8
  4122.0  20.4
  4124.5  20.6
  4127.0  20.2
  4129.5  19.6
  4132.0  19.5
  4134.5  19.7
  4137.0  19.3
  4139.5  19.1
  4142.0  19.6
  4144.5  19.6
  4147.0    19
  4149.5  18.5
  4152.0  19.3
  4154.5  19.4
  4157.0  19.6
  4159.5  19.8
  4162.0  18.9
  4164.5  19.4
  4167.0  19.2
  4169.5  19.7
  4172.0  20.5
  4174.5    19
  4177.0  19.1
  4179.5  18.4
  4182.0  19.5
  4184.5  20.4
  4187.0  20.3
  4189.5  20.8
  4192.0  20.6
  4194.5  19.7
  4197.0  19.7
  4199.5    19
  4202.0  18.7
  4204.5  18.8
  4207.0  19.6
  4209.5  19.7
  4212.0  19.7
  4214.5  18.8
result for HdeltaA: -1.7 Angstrom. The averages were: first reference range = 19.5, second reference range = 19.4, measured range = 20.3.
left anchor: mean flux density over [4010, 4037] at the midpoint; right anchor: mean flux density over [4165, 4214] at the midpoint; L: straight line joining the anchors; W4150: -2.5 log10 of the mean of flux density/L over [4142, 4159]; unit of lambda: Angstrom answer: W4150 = 0.014 mag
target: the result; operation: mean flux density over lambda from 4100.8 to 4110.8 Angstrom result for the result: 20.3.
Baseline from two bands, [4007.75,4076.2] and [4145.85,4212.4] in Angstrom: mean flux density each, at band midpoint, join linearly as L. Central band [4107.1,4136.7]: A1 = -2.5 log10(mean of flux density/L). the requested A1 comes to -0.04 mag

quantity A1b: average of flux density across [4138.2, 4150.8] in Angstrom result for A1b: 19.2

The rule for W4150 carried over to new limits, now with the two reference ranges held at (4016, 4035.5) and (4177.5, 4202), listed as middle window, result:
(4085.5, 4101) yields -0.04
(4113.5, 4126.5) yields -0.05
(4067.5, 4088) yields -0.02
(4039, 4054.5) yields 0.00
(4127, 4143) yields 0.00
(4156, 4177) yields 0.01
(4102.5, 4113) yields -0.05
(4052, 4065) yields 0.01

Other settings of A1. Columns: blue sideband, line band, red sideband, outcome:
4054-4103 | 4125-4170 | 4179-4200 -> 0.02 mag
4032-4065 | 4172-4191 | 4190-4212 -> -0.01 mag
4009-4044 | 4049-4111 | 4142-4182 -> -0.03 mag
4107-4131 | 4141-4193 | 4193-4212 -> 0.02 mag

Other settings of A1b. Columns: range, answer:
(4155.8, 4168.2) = 19.4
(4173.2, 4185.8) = 19.3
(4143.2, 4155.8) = 19.2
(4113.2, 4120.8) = 20.6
